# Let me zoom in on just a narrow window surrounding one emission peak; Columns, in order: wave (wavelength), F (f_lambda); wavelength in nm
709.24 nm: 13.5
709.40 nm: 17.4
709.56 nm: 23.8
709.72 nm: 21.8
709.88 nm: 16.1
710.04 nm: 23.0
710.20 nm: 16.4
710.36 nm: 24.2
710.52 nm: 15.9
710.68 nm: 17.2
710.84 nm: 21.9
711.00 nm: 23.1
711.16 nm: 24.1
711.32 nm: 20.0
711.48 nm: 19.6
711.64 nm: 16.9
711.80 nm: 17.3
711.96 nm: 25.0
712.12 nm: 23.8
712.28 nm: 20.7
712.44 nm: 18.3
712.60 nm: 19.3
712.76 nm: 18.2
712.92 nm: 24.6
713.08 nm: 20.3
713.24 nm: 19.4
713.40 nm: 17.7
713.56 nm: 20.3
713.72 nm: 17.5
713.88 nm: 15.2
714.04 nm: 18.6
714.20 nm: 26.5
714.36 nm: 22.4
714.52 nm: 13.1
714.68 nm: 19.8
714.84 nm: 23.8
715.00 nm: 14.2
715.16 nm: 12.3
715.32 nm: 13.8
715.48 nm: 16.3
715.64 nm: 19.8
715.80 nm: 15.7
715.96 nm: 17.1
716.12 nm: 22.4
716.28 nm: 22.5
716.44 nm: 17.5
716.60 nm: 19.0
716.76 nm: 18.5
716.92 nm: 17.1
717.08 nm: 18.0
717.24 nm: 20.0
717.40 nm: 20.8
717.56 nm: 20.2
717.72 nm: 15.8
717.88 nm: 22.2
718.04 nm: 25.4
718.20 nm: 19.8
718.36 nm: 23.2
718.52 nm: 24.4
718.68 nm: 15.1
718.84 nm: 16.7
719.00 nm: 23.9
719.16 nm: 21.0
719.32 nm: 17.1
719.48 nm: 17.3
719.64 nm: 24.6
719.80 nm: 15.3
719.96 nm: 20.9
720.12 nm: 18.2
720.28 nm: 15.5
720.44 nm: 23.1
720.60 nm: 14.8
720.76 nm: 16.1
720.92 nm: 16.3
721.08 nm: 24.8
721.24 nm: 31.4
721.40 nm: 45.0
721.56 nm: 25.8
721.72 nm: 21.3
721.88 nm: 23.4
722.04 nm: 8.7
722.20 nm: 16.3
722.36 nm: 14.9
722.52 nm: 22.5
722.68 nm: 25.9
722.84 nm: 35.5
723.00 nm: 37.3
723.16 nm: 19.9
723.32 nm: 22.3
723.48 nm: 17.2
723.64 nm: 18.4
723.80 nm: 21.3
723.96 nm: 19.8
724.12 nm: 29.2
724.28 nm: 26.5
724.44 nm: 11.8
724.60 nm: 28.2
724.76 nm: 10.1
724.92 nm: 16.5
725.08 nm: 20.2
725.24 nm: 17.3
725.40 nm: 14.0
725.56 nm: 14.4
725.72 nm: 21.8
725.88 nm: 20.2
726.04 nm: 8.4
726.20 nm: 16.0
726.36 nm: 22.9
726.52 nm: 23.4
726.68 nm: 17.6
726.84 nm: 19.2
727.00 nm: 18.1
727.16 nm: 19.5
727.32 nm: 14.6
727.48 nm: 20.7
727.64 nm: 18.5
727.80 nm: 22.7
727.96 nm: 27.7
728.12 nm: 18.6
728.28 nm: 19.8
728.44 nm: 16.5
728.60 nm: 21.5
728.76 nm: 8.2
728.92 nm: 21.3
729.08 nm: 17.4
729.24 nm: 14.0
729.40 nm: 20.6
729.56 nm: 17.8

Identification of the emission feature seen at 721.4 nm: [S II]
